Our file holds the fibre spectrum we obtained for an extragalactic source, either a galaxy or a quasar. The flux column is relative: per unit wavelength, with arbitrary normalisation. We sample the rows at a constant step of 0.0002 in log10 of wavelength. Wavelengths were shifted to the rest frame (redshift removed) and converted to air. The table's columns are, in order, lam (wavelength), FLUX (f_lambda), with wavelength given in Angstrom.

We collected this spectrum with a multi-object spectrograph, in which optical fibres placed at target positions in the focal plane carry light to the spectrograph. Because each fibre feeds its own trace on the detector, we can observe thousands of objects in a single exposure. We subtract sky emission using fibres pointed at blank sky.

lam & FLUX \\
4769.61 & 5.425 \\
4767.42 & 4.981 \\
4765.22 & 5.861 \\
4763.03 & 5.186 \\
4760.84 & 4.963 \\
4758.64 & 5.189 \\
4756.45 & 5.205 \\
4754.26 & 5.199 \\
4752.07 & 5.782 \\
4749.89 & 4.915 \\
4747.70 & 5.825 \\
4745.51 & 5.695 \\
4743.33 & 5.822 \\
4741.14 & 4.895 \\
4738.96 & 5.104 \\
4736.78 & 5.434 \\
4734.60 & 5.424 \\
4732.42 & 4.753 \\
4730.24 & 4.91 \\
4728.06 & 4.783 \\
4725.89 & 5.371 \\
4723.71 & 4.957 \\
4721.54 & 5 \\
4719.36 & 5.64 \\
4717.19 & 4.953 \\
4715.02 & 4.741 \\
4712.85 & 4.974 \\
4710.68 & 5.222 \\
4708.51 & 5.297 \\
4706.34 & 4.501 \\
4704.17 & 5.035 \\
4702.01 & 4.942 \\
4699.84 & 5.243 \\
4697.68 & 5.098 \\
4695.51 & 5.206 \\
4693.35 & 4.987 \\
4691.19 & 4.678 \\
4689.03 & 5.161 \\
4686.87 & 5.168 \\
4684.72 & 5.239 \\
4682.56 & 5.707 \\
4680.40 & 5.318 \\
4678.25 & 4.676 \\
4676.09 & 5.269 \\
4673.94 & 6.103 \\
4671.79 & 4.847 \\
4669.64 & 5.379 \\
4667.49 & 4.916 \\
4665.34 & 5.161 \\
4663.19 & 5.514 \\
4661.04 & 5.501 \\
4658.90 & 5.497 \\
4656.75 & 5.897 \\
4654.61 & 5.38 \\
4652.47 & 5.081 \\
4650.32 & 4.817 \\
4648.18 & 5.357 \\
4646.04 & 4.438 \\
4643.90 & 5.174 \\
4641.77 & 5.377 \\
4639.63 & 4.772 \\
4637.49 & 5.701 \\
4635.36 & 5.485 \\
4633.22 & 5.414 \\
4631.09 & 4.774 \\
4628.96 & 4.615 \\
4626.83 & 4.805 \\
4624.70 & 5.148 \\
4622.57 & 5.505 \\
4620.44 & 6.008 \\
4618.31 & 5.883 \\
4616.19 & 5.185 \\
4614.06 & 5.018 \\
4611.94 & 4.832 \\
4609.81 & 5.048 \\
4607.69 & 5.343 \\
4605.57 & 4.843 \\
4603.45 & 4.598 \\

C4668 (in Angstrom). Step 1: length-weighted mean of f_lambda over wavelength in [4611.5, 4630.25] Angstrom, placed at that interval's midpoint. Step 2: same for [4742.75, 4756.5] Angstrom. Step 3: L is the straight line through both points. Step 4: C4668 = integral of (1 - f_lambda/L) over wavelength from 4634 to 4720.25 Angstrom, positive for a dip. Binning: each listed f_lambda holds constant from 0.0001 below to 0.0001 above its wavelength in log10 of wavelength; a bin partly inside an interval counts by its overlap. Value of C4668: 2.6 Angstrom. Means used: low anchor 5.23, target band 5.19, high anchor 5.5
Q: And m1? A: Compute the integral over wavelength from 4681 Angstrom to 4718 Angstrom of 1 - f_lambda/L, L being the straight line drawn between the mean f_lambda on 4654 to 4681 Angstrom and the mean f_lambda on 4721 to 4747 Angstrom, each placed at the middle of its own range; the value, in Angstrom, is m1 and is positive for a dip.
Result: 1.4 Angstrom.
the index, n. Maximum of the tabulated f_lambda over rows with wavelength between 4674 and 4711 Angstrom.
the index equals 5.707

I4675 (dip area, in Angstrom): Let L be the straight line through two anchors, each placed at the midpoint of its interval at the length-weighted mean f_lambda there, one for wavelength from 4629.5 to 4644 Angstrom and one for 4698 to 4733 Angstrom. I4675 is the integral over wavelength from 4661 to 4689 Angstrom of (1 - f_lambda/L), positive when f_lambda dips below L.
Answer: -0.8 Angstrom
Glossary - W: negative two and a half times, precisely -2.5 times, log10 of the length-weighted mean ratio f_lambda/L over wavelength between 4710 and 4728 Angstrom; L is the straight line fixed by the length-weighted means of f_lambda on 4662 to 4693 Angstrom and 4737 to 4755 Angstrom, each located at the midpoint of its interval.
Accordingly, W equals 0.05 mag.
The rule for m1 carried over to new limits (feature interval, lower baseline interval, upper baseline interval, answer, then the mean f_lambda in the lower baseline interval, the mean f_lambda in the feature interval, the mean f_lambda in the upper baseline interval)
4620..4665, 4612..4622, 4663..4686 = 1.1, 5.45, 5.24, 5.28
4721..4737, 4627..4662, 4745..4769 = 0.7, 5.2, 5.06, 5.34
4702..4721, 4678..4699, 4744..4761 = 0.7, 5.14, 5.04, 5.38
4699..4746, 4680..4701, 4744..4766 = 1.5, 5.17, 5.12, 5.38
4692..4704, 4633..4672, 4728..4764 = 0.4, 5.25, 5.08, 5.25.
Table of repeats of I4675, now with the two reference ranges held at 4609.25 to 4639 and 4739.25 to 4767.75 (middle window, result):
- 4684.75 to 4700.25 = 0.64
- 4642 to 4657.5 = 0.30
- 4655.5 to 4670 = -0.38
